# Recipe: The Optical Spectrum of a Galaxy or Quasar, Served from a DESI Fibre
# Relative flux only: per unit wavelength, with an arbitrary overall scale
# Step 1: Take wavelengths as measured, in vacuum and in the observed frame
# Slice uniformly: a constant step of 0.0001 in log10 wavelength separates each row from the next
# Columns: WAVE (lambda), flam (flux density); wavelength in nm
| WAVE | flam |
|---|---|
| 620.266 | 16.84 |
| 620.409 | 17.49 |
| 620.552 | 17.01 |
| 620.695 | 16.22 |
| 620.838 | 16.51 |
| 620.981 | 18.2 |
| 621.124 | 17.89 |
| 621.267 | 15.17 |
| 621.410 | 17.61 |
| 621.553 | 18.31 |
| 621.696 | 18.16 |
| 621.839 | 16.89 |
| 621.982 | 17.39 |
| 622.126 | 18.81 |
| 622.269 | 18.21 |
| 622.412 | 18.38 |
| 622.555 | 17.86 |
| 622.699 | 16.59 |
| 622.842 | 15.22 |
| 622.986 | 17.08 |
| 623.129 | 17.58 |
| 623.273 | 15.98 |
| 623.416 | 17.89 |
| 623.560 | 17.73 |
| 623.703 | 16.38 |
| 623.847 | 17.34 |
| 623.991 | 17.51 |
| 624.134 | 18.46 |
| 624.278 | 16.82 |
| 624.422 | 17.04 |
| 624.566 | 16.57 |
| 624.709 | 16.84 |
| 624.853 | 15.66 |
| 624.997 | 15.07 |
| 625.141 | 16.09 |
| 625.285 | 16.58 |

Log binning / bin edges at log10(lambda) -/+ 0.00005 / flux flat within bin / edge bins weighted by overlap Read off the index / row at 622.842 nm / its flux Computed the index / 15.22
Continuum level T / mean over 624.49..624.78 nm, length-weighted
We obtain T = 16.7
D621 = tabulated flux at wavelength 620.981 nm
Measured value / 18.2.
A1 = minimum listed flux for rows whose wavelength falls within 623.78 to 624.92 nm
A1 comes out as 15.66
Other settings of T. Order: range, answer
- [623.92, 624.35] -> 17.6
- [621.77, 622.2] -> 17.7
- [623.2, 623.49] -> 16.9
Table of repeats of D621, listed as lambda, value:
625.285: 16.58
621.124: 17.89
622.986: 17.08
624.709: 16.84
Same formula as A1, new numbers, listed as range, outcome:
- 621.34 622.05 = 16.89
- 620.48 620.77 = 16.22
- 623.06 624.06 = 15.98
